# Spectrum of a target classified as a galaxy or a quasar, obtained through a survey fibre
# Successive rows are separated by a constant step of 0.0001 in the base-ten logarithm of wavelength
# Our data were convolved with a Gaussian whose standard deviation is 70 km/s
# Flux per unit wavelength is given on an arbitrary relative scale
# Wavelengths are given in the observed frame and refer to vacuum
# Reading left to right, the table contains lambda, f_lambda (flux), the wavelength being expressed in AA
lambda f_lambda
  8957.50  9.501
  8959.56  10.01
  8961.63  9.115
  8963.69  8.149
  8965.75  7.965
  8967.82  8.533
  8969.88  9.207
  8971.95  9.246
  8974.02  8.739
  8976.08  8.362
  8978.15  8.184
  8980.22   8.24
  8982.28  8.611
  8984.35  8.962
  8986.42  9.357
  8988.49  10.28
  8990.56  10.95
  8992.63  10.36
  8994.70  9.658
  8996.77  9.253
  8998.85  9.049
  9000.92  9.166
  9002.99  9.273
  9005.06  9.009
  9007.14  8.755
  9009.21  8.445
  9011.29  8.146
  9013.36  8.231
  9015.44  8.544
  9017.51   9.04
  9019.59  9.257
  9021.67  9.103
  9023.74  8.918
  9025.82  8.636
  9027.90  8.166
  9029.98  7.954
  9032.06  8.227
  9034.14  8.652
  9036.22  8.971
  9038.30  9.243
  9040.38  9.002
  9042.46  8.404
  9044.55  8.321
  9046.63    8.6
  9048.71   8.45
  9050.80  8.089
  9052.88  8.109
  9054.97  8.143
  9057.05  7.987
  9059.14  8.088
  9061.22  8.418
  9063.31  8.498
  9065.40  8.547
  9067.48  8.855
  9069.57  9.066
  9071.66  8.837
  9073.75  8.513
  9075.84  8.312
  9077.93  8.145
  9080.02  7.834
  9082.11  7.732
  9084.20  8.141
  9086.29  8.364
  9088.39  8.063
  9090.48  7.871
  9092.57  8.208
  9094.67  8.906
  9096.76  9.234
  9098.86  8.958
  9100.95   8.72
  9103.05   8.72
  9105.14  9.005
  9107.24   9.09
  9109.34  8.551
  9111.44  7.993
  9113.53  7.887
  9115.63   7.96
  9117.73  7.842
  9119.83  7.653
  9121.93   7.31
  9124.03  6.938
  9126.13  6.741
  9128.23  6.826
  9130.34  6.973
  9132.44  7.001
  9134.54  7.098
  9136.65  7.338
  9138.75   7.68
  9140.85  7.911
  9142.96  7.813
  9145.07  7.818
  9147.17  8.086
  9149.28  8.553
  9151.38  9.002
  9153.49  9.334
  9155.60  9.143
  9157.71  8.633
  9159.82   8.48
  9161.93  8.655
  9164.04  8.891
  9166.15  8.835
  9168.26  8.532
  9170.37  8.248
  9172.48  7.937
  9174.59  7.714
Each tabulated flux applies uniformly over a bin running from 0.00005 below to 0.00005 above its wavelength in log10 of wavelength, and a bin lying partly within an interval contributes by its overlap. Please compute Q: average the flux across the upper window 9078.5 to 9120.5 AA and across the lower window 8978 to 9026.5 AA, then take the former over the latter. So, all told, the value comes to 0.92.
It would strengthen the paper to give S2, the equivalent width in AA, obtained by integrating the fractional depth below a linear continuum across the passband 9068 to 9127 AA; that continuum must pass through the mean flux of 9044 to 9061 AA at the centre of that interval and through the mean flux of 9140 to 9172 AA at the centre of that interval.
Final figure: 0.8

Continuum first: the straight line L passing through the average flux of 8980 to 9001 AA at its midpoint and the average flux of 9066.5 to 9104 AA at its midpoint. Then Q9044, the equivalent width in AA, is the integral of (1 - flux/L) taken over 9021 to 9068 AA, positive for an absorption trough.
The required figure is 2.3 AA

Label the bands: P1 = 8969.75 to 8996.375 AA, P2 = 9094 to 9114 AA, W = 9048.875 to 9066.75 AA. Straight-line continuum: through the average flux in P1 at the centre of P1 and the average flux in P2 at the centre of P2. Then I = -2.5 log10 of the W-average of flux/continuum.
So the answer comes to 0.08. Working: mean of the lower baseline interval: 9.24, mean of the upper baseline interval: 8.73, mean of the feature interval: 8.26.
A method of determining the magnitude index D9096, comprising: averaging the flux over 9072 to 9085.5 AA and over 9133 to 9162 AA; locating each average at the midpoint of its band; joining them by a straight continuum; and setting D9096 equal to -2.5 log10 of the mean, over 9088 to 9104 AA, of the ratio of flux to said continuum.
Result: -0.06 mag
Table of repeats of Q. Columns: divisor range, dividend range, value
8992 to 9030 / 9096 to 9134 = 0.89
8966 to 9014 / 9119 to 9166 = 0.88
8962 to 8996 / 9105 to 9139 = 0.84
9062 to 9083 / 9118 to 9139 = 0.85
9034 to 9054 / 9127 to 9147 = 0.86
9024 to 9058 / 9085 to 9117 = 1.01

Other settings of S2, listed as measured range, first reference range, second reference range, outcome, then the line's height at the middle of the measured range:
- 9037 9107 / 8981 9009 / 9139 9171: 3.9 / 8.97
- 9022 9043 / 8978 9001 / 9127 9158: 0.8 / 8.98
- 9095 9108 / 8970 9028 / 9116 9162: -1.3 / 8.15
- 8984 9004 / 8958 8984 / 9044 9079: -2.3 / 8.64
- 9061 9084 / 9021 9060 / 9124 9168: -0.2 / 8.34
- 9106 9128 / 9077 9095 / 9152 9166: 1.7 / 8.43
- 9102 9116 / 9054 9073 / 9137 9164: 0.0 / 8.45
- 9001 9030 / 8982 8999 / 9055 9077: 1.8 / 9.29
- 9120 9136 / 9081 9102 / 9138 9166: 2.7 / 8.46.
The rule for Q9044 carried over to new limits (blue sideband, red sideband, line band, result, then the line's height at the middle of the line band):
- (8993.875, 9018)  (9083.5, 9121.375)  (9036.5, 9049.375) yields -0.01 AA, 8.68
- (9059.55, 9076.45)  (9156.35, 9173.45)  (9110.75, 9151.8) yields 4.65 AA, 8.57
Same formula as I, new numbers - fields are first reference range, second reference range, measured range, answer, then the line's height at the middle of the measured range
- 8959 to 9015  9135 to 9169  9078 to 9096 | 0.06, 8.63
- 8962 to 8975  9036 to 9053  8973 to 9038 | -0.04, 8.62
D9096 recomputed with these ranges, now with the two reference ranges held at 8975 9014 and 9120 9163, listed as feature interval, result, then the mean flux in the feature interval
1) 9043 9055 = 0.04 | 8.3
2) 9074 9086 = 0.04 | 8.09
